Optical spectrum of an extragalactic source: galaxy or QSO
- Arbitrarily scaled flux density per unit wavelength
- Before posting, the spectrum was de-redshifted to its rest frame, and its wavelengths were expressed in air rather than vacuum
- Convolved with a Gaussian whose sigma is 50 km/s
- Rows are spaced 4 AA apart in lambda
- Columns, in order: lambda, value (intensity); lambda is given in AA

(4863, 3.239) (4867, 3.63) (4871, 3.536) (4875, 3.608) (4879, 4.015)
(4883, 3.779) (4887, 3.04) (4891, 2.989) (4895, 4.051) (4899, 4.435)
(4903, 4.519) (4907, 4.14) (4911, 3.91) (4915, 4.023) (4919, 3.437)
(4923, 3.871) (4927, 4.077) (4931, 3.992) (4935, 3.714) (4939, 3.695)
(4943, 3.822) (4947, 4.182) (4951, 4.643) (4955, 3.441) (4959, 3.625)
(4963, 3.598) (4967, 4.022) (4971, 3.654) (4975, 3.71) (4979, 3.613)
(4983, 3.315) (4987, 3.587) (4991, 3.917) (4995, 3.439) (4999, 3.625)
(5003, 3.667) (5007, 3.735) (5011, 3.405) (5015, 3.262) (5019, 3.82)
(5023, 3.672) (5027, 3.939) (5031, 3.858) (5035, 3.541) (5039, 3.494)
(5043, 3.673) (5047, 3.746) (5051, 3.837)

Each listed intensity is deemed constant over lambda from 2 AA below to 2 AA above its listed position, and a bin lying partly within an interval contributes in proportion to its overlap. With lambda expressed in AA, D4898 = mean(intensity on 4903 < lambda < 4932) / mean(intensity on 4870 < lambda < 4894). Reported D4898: 1.13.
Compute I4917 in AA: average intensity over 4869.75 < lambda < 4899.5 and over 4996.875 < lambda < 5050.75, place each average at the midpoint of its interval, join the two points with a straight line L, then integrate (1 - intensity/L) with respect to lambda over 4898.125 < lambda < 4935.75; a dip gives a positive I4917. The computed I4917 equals -3.71 AA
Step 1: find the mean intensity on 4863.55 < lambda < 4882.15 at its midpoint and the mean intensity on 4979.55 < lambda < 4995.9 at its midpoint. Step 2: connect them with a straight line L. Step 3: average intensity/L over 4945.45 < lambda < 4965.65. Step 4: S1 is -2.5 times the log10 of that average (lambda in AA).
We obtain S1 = -0.085 mag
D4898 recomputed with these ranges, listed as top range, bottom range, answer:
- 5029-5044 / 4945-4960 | 0.91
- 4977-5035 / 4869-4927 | 0.95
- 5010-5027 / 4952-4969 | 0.96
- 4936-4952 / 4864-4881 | 1.10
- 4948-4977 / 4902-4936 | 0.97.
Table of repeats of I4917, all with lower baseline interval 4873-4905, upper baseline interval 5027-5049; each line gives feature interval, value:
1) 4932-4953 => -1.38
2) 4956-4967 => 0.23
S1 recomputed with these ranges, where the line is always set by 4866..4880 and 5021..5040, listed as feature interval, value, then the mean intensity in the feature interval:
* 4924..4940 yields -0.05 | 3.88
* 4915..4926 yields -0.02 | 3.76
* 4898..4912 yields -0.16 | 4.26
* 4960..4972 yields -0.02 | 3.76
